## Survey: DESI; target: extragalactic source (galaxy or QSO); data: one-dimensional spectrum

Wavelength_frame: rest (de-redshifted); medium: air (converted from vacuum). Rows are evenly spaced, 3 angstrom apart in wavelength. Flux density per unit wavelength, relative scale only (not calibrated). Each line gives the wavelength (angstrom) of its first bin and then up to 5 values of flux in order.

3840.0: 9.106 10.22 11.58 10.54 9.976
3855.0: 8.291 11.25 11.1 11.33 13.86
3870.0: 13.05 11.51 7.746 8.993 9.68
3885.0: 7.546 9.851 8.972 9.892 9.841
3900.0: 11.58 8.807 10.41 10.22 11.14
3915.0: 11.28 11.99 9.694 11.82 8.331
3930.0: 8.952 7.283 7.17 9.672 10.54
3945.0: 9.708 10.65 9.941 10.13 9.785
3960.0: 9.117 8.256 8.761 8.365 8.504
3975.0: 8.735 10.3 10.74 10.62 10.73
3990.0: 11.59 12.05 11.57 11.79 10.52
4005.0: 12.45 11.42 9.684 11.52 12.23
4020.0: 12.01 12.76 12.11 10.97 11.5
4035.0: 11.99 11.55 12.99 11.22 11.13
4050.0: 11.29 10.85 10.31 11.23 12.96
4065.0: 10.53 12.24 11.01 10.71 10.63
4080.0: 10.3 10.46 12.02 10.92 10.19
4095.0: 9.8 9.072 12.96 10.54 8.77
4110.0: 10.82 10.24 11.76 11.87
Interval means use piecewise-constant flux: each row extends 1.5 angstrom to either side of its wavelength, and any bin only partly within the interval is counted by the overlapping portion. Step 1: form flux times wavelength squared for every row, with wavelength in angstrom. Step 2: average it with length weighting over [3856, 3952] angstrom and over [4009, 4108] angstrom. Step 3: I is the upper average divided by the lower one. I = 1.20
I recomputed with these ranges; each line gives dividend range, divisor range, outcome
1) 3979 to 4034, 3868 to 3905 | 1.24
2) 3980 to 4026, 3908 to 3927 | 1.11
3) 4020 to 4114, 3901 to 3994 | 1.20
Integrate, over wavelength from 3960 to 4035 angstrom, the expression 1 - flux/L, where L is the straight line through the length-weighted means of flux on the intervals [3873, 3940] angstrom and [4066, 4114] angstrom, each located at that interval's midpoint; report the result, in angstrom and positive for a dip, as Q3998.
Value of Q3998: -4.7 angstrom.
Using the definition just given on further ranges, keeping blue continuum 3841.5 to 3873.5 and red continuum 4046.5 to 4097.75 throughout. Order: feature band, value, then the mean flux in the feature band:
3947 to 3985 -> 5.3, 9.5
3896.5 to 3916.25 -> 1.1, 10.5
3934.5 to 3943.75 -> 1.6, 9.14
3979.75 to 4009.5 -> -0.9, 11.4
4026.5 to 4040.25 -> -0.8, 11.6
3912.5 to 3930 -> 0.9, 10.5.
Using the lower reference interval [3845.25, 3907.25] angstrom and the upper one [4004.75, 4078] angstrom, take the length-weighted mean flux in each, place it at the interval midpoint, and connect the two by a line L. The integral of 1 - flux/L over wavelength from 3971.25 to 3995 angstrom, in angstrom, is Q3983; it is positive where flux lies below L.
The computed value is 1.21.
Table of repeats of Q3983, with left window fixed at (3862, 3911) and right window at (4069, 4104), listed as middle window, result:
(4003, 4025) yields -2.4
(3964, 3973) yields 1.6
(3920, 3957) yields 3.1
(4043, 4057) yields -0.4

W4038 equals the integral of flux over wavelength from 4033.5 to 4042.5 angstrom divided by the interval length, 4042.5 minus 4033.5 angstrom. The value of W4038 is 12.2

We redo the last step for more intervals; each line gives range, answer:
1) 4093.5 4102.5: 10.6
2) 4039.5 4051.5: 11.7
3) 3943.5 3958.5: 10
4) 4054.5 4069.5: 11.5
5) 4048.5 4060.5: 10.9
